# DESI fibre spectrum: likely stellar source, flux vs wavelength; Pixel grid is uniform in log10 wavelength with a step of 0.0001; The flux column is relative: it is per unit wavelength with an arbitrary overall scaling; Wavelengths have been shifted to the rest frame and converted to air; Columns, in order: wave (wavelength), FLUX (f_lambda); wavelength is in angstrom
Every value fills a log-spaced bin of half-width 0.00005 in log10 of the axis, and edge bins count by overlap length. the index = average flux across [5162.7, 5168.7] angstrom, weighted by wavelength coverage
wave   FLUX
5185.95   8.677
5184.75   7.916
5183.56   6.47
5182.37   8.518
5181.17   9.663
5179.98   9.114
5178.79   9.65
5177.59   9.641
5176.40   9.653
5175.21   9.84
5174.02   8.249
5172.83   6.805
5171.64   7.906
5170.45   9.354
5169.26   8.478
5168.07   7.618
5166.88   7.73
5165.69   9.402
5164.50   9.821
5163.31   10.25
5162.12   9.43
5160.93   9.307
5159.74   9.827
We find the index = 8.96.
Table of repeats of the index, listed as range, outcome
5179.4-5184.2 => 8.44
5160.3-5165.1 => 9.69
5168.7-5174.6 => 8.16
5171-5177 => 8.51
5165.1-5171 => 8.51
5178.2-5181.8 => 9.46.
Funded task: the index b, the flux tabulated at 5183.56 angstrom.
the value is 6.47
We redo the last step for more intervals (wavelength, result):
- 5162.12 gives 9.43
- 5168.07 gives 7.618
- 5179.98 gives 9.114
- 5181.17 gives 9.663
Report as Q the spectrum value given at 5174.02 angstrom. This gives 8.249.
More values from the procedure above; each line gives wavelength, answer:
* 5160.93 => 9.307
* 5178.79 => 9.65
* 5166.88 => 7.73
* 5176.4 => 9.653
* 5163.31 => 10.25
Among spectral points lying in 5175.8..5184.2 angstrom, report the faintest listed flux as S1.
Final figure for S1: 6.47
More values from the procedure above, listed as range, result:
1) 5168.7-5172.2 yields 7.906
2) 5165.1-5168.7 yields 7.618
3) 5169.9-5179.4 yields 6.805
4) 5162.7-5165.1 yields 9.821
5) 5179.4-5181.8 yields 9.114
